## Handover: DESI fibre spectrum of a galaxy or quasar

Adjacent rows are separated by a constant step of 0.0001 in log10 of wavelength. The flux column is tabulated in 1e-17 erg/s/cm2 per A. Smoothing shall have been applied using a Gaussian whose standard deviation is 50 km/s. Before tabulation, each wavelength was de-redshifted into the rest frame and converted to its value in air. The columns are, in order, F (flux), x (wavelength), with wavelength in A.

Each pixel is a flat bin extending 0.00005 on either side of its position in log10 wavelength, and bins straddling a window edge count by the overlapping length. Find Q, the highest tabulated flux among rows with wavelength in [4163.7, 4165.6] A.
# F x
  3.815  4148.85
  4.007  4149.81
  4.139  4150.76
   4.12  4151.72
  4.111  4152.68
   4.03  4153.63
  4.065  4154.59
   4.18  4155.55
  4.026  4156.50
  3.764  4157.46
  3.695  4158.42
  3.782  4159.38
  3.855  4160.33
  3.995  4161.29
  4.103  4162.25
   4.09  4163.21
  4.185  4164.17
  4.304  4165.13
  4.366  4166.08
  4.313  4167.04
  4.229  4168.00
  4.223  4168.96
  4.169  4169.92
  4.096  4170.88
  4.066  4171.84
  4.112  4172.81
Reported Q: 4.304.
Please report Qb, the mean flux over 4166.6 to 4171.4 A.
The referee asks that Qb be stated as 4.2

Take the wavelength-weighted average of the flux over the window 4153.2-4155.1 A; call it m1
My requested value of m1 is 4.04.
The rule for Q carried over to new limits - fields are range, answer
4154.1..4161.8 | 4.18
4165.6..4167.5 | 4.366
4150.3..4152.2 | 4.139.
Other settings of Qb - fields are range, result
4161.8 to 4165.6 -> 4.17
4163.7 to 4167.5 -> 4.3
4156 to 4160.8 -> 3.83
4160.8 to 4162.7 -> 4.04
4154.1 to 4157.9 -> 4.01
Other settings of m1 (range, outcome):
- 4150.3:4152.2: 4.12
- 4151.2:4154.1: 4.09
